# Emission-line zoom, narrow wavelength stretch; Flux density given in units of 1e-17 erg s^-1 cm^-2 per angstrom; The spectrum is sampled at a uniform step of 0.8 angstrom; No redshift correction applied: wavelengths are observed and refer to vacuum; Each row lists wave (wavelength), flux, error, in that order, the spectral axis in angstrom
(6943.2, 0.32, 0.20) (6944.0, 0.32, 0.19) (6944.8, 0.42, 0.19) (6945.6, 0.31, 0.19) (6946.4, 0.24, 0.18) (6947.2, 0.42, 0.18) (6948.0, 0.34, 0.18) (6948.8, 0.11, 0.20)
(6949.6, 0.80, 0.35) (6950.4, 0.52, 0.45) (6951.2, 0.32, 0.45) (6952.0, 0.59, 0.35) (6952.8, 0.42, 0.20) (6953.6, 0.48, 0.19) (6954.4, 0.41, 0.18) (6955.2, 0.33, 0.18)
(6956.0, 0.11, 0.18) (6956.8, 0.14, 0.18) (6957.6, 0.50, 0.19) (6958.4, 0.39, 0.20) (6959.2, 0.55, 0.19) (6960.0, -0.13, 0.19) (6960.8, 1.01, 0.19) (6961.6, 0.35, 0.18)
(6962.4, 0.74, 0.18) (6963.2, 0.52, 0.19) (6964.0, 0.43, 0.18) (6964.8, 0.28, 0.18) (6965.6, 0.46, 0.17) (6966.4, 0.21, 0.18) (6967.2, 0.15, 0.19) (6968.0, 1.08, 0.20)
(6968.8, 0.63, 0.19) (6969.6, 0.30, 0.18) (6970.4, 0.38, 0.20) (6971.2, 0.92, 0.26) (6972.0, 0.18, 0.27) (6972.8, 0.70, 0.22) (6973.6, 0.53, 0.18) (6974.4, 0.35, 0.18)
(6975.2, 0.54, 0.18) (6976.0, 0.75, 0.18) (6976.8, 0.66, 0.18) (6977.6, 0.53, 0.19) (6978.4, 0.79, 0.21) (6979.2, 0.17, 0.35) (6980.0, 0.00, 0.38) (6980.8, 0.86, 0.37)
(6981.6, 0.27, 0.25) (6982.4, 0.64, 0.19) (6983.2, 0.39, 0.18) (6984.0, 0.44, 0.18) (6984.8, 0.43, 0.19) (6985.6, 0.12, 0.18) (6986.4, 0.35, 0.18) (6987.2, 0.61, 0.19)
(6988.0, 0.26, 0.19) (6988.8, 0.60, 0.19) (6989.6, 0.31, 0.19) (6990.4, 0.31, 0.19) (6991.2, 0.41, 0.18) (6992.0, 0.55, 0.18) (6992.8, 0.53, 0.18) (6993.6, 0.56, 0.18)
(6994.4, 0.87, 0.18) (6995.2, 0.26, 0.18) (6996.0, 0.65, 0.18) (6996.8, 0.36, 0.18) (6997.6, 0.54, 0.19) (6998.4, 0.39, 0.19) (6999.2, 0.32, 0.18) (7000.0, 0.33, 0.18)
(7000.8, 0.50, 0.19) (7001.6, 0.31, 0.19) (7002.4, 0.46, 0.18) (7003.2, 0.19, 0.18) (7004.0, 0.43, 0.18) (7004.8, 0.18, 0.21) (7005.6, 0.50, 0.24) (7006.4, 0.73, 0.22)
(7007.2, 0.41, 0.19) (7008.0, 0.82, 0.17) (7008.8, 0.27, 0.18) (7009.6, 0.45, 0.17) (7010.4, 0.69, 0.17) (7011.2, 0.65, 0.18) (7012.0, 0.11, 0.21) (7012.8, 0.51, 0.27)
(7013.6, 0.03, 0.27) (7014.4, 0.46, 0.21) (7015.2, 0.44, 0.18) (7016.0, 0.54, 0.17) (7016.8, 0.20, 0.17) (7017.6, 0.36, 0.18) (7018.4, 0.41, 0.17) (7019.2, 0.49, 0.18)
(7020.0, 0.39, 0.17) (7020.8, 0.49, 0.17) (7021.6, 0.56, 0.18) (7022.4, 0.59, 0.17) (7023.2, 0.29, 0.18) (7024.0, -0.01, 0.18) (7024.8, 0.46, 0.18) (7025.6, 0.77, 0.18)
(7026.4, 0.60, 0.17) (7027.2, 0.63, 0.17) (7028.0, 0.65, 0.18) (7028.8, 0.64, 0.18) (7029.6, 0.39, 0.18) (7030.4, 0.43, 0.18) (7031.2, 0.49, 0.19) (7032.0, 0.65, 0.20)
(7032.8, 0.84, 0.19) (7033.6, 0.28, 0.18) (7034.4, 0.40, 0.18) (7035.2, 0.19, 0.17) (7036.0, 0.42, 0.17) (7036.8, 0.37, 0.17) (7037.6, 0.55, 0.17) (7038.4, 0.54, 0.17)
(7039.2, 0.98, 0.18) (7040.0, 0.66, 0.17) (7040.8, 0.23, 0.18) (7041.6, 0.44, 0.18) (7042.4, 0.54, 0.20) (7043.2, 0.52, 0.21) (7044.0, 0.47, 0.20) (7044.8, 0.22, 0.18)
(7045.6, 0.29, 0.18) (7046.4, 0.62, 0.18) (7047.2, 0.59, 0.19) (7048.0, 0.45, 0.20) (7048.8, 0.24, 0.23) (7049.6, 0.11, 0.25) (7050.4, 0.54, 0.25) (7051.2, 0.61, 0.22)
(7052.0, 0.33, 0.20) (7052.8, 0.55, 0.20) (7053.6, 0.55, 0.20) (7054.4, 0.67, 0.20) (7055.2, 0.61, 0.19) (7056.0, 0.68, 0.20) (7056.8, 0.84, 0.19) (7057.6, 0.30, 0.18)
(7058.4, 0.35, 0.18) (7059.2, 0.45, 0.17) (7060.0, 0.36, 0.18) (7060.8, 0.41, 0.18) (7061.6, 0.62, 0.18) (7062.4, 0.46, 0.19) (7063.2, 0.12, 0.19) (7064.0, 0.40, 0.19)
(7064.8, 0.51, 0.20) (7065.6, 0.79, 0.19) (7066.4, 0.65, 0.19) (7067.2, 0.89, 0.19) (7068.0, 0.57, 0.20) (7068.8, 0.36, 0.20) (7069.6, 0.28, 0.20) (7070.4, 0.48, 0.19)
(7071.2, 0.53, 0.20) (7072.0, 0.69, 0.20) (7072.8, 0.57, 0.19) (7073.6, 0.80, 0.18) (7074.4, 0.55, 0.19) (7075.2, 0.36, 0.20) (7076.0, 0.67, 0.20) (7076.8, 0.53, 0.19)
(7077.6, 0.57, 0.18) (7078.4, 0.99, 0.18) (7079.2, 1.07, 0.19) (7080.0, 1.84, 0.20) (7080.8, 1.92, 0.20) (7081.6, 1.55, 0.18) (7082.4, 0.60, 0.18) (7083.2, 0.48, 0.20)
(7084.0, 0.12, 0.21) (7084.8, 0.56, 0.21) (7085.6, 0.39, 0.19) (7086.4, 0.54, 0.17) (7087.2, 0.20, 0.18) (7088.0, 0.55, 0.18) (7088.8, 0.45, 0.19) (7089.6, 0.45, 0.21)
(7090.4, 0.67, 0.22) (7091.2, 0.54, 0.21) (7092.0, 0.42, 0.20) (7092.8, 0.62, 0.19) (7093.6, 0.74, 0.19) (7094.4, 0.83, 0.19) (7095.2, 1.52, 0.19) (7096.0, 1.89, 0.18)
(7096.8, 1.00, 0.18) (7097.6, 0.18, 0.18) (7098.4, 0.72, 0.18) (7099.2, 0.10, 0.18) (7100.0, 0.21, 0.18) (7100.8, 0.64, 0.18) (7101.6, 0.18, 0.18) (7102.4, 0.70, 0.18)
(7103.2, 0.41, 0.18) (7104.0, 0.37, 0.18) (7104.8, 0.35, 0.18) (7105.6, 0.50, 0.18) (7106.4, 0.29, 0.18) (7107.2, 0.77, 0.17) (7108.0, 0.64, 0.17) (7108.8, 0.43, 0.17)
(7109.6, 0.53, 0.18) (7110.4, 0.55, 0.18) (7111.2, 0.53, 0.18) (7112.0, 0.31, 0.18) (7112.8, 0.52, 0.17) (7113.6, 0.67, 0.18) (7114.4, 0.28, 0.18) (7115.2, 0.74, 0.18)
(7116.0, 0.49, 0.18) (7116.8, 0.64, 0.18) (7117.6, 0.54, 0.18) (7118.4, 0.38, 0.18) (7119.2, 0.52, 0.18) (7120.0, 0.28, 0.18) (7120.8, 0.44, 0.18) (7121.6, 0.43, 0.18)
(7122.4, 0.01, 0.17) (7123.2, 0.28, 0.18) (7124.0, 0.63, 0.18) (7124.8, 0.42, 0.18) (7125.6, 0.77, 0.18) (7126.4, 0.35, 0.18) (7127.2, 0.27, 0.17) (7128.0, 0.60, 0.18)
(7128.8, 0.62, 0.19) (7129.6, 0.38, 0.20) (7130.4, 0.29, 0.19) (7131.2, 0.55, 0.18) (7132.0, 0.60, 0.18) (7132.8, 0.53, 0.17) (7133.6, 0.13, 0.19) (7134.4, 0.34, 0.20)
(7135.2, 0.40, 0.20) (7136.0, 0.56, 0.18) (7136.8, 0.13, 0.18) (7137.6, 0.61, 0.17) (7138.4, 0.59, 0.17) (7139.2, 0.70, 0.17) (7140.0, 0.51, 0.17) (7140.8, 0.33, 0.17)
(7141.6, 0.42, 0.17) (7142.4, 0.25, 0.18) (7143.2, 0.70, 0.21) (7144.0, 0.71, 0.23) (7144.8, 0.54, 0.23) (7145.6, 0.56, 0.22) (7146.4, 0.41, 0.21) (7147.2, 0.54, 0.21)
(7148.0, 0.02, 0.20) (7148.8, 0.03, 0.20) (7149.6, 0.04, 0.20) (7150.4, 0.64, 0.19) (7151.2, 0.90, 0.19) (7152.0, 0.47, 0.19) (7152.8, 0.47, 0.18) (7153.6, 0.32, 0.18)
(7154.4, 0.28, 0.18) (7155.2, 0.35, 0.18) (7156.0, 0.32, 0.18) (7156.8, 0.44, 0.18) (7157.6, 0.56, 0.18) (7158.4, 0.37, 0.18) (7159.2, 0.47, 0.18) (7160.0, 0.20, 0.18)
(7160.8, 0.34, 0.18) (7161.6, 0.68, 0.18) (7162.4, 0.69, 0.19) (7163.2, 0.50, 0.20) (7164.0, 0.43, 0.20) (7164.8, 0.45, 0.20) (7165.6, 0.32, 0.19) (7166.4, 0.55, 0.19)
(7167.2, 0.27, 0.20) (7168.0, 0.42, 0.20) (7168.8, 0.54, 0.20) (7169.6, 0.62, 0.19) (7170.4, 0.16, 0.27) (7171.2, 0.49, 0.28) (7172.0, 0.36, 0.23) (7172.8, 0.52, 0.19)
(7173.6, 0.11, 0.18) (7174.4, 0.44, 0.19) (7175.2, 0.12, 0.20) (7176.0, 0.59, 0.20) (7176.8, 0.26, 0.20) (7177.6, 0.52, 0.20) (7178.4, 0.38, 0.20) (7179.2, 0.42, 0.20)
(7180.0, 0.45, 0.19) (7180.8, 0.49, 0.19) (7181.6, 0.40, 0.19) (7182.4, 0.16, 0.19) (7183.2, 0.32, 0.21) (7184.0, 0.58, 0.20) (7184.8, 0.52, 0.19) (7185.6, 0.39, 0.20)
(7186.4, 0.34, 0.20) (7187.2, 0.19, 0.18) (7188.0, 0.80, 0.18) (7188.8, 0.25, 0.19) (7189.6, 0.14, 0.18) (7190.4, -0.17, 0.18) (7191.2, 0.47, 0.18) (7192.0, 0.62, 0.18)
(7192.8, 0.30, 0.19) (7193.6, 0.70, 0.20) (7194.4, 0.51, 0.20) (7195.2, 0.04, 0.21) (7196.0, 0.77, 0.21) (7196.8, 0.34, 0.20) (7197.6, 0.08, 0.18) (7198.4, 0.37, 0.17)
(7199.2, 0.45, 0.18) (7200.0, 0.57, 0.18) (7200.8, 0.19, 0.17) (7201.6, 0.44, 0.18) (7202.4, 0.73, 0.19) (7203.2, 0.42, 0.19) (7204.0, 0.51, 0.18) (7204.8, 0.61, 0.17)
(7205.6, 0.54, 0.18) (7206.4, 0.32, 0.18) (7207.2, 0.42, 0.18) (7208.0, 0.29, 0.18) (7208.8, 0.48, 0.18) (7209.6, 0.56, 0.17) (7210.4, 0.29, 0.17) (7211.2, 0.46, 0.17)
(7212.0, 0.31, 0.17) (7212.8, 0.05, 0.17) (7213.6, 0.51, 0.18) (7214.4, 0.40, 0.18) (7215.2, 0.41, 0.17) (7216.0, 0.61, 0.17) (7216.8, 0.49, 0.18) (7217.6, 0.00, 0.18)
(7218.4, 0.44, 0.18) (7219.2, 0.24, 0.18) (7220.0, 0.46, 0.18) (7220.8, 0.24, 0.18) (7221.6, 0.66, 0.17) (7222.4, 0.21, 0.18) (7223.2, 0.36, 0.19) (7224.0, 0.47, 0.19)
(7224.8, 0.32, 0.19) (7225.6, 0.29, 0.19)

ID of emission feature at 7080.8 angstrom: [S II] 6716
